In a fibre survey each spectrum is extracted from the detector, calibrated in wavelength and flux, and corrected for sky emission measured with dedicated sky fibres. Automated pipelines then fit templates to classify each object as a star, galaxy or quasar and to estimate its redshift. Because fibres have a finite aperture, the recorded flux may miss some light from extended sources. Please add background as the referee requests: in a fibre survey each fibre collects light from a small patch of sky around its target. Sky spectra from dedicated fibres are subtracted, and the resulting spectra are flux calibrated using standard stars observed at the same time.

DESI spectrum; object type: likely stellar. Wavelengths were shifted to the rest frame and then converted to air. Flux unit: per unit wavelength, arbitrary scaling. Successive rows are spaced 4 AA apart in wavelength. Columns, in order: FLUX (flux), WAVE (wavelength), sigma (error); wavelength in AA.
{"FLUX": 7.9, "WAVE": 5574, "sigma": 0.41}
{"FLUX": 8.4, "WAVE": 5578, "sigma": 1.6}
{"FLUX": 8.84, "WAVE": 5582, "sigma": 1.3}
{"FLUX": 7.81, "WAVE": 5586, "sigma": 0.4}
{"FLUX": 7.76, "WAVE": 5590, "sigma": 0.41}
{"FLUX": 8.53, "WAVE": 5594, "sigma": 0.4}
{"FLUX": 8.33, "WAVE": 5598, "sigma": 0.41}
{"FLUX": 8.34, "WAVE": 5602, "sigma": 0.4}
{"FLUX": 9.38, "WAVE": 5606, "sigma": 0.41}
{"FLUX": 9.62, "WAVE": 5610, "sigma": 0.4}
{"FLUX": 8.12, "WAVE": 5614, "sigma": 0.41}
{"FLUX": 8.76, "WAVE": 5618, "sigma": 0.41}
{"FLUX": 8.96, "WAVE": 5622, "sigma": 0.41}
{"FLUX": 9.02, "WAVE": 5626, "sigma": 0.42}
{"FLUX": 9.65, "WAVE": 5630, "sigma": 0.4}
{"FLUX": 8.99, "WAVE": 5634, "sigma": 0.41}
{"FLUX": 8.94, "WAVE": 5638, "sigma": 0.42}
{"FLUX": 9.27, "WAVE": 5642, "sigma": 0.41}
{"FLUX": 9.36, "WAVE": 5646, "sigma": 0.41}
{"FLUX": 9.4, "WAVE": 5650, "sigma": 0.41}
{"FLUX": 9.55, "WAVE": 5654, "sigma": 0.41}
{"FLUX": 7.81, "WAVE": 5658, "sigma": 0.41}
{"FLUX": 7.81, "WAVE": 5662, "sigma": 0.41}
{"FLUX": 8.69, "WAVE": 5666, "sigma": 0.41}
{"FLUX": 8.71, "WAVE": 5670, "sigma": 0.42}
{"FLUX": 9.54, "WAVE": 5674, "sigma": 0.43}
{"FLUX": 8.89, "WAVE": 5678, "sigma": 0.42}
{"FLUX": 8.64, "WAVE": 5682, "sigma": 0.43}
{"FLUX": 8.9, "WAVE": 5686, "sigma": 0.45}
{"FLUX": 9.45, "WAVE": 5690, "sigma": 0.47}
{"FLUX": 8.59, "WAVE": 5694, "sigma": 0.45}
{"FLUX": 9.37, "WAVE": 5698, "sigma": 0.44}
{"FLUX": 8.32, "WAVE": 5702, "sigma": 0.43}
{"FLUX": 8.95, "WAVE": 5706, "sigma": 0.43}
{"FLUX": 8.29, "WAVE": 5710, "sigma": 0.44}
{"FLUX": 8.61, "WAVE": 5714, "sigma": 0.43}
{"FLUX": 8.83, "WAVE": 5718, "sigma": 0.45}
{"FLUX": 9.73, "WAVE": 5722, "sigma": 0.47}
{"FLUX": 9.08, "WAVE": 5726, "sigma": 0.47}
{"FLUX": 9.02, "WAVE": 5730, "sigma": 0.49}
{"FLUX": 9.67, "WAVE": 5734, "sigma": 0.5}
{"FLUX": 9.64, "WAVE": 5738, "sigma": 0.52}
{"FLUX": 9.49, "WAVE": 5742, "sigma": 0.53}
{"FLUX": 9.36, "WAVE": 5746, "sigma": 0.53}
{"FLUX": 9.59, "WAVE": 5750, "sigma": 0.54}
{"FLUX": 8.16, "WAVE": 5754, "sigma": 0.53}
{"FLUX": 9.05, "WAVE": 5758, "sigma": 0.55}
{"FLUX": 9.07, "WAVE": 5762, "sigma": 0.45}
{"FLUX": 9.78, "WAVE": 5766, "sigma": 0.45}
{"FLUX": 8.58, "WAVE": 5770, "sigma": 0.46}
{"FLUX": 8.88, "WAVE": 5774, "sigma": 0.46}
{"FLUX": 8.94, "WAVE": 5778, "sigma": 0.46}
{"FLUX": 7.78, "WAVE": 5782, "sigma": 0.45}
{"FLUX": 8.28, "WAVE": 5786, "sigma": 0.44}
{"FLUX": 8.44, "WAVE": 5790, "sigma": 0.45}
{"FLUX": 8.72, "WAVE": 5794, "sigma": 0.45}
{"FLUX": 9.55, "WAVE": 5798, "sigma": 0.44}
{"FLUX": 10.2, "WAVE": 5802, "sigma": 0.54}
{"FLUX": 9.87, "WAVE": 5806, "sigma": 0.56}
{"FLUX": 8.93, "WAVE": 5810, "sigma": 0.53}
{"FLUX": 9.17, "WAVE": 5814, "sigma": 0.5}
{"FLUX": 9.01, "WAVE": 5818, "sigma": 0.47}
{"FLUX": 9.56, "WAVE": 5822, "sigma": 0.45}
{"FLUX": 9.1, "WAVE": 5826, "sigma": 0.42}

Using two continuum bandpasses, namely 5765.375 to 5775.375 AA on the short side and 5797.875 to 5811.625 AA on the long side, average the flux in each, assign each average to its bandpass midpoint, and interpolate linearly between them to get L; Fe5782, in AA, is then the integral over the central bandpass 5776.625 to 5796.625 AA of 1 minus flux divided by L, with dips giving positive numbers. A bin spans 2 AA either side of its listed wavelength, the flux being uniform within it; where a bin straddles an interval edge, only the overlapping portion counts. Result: 1.9 AA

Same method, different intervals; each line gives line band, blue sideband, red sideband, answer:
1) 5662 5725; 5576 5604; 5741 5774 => -0.53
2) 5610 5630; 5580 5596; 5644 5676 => -0.91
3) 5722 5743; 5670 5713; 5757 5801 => -1.28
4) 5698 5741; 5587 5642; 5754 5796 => -1.44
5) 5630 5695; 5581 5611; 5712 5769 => -0.69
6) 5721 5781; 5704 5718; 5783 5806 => -2.24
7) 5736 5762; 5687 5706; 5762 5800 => -1.06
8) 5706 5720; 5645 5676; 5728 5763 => 0.70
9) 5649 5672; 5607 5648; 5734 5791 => 1.07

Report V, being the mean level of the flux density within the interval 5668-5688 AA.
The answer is 8.94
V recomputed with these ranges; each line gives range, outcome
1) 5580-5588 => 8.32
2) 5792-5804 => 9.49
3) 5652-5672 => 8.51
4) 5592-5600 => 8.43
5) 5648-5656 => 9.48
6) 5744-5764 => 9.05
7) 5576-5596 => 8.27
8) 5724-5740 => 9.35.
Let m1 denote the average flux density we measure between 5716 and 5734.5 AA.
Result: 9.23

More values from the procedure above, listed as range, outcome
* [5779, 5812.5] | 8.97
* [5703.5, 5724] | 8.87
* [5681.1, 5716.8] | 8.8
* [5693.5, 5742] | 9.04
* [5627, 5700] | 8.98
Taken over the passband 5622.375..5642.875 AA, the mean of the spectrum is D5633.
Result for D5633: 9.15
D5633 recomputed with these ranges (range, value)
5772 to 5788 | 8.47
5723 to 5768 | 9.27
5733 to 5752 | 9.54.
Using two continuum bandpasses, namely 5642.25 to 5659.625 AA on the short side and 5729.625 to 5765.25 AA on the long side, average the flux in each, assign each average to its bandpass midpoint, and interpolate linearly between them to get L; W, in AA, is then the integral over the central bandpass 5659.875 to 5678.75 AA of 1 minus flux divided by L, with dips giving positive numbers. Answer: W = 0.8 AA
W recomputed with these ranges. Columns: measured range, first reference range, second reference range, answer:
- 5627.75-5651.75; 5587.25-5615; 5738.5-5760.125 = -1.5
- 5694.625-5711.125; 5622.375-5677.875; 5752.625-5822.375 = 0.4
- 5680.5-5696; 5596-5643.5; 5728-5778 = 0.3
